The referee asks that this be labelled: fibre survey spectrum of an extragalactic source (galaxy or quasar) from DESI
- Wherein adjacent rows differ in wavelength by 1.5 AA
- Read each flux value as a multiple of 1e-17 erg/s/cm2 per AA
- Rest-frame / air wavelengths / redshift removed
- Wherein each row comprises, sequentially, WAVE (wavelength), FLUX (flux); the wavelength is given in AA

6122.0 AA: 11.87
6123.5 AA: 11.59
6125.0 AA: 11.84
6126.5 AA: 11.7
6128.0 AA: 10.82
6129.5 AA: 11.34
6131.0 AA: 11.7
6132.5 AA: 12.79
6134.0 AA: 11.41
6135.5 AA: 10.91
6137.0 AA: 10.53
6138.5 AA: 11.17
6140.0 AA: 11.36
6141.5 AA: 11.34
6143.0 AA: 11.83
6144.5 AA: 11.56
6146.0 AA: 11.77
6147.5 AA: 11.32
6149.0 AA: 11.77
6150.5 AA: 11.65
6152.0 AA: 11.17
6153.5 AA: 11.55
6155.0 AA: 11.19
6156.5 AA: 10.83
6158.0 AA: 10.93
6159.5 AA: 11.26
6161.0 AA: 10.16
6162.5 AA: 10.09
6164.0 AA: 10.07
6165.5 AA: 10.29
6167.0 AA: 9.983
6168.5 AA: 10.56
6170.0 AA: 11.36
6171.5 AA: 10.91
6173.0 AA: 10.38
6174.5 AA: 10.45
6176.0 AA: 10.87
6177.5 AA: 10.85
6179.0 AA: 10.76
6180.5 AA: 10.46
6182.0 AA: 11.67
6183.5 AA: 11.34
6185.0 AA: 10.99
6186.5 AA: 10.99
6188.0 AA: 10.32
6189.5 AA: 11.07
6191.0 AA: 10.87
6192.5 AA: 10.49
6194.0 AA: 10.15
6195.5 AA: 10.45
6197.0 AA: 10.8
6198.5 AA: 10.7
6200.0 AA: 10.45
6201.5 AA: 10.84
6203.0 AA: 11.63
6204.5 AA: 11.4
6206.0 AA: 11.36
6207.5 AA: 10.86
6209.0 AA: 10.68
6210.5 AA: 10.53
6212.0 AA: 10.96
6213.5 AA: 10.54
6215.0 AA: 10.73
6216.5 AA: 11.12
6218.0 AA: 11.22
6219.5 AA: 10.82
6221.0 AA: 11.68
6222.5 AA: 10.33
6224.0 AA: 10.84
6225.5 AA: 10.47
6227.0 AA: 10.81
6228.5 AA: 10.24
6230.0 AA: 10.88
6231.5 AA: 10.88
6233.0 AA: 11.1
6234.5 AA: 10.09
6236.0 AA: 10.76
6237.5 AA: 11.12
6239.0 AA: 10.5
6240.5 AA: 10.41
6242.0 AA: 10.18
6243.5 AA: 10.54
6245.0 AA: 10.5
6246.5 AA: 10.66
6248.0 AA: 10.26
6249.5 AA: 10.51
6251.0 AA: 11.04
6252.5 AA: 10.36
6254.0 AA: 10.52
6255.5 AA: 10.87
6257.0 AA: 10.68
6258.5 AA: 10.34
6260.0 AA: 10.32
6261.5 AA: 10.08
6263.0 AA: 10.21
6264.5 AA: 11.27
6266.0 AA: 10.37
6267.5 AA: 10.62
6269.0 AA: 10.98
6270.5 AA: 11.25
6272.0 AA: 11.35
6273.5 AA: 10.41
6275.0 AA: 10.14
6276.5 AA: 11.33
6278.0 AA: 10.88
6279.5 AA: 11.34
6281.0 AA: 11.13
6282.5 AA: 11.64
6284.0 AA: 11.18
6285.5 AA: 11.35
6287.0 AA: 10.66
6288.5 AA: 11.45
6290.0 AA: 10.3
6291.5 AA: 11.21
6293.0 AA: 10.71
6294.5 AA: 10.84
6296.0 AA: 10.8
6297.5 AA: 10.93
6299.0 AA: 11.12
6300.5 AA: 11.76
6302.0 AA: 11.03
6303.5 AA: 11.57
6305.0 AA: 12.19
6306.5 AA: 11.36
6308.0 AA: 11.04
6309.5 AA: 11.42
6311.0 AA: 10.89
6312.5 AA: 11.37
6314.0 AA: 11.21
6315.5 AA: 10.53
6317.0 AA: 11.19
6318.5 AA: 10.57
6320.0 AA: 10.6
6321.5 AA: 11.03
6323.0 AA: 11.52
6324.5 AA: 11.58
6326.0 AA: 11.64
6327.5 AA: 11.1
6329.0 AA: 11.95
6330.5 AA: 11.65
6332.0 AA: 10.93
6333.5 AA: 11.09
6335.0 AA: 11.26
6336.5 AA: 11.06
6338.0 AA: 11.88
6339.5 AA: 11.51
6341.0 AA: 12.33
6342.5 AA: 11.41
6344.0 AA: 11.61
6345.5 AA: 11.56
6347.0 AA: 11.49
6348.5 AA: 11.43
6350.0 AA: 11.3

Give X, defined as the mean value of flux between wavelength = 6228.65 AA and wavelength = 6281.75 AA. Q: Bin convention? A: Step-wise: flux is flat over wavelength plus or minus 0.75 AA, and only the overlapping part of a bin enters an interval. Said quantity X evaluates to 10.7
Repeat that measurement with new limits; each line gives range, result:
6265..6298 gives 11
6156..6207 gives 10.8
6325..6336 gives 11.4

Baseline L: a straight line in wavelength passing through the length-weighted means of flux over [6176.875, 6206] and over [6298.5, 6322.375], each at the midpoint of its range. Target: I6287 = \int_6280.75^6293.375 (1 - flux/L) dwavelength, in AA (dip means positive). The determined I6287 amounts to 0.0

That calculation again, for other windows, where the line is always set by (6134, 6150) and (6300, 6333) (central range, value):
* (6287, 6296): 0.3 AA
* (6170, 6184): 0.6 AA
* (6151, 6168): 1.0 AA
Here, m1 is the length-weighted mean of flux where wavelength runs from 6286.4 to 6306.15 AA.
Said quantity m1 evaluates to 11.1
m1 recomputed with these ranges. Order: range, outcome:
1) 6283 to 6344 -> 11.2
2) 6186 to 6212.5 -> 10.8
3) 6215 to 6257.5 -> 10.7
